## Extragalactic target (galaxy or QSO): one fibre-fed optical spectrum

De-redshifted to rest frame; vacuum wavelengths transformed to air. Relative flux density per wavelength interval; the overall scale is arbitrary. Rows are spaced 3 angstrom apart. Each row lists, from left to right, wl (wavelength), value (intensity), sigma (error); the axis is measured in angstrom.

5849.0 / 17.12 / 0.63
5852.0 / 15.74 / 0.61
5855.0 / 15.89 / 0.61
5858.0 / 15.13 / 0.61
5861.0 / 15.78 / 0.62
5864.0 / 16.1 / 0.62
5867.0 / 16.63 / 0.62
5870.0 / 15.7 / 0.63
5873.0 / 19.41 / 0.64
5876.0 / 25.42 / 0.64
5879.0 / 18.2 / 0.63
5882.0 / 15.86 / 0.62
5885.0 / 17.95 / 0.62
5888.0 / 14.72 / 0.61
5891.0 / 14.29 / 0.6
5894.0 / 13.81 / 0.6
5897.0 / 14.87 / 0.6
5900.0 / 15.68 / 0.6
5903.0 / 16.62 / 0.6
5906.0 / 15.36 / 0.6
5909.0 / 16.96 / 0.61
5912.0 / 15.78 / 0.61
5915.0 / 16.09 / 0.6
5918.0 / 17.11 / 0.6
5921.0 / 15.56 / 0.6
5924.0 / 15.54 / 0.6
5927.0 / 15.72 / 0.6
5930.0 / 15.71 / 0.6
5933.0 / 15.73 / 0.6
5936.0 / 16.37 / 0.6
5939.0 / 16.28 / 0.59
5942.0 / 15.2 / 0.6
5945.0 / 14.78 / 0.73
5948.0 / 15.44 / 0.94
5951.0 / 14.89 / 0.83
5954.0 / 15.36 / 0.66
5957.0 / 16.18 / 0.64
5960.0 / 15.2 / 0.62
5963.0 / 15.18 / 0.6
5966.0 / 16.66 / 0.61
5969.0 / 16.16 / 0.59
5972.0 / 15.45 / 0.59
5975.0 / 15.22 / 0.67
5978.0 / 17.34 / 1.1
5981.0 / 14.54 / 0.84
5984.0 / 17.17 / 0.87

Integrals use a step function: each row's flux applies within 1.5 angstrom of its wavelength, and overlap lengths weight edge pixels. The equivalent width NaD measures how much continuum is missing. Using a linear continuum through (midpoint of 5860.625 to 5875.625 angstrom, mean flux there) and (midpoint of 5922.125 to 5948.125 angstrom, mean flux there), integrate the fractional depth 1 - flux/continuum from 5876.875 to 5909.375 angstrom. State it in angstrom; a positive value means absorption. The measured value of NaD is 1.5 angstrom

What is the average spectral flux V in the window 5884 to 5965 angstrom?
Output 15.6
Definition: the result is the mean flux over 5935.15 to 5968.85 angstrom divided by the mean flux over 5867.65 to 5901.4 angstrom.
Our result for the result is 0.92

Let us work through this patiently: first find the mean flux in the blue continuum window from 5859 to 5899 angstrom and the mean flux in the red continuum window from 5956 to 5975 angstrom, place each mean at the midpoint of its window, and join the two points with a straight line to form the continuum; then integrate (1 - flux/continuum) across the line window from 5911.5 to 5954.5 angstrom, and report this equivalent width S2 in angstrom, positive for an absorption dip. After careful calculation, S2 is 1.15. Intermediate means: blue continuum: 16.8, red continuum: 15.7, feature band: 15.7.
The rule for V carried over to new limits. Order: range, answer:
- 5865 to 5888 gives 18.2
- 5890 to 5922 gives 15.7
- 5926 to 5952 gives 15.6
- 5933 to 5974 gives 15.6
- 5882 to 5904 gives 15.4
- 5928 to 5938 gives 15.9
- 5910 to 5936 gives 16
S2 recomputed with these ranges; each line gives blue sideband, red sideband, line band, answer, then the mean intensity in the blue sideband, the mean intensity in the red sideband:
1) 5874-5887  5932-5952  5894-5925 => 2.8 angstrom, 19.2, 15.5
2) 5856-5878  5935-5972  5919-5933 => 0.5 angstrom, 17.7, 15.6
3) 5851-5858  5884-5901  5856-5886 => -4.2 angstrom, 15.7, 15.1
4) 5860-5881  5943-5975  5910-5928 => 0.8 angstrom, 18.2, 15.5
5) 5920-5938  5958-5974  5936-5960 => 0.4 angstrom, 15.8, 15.7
